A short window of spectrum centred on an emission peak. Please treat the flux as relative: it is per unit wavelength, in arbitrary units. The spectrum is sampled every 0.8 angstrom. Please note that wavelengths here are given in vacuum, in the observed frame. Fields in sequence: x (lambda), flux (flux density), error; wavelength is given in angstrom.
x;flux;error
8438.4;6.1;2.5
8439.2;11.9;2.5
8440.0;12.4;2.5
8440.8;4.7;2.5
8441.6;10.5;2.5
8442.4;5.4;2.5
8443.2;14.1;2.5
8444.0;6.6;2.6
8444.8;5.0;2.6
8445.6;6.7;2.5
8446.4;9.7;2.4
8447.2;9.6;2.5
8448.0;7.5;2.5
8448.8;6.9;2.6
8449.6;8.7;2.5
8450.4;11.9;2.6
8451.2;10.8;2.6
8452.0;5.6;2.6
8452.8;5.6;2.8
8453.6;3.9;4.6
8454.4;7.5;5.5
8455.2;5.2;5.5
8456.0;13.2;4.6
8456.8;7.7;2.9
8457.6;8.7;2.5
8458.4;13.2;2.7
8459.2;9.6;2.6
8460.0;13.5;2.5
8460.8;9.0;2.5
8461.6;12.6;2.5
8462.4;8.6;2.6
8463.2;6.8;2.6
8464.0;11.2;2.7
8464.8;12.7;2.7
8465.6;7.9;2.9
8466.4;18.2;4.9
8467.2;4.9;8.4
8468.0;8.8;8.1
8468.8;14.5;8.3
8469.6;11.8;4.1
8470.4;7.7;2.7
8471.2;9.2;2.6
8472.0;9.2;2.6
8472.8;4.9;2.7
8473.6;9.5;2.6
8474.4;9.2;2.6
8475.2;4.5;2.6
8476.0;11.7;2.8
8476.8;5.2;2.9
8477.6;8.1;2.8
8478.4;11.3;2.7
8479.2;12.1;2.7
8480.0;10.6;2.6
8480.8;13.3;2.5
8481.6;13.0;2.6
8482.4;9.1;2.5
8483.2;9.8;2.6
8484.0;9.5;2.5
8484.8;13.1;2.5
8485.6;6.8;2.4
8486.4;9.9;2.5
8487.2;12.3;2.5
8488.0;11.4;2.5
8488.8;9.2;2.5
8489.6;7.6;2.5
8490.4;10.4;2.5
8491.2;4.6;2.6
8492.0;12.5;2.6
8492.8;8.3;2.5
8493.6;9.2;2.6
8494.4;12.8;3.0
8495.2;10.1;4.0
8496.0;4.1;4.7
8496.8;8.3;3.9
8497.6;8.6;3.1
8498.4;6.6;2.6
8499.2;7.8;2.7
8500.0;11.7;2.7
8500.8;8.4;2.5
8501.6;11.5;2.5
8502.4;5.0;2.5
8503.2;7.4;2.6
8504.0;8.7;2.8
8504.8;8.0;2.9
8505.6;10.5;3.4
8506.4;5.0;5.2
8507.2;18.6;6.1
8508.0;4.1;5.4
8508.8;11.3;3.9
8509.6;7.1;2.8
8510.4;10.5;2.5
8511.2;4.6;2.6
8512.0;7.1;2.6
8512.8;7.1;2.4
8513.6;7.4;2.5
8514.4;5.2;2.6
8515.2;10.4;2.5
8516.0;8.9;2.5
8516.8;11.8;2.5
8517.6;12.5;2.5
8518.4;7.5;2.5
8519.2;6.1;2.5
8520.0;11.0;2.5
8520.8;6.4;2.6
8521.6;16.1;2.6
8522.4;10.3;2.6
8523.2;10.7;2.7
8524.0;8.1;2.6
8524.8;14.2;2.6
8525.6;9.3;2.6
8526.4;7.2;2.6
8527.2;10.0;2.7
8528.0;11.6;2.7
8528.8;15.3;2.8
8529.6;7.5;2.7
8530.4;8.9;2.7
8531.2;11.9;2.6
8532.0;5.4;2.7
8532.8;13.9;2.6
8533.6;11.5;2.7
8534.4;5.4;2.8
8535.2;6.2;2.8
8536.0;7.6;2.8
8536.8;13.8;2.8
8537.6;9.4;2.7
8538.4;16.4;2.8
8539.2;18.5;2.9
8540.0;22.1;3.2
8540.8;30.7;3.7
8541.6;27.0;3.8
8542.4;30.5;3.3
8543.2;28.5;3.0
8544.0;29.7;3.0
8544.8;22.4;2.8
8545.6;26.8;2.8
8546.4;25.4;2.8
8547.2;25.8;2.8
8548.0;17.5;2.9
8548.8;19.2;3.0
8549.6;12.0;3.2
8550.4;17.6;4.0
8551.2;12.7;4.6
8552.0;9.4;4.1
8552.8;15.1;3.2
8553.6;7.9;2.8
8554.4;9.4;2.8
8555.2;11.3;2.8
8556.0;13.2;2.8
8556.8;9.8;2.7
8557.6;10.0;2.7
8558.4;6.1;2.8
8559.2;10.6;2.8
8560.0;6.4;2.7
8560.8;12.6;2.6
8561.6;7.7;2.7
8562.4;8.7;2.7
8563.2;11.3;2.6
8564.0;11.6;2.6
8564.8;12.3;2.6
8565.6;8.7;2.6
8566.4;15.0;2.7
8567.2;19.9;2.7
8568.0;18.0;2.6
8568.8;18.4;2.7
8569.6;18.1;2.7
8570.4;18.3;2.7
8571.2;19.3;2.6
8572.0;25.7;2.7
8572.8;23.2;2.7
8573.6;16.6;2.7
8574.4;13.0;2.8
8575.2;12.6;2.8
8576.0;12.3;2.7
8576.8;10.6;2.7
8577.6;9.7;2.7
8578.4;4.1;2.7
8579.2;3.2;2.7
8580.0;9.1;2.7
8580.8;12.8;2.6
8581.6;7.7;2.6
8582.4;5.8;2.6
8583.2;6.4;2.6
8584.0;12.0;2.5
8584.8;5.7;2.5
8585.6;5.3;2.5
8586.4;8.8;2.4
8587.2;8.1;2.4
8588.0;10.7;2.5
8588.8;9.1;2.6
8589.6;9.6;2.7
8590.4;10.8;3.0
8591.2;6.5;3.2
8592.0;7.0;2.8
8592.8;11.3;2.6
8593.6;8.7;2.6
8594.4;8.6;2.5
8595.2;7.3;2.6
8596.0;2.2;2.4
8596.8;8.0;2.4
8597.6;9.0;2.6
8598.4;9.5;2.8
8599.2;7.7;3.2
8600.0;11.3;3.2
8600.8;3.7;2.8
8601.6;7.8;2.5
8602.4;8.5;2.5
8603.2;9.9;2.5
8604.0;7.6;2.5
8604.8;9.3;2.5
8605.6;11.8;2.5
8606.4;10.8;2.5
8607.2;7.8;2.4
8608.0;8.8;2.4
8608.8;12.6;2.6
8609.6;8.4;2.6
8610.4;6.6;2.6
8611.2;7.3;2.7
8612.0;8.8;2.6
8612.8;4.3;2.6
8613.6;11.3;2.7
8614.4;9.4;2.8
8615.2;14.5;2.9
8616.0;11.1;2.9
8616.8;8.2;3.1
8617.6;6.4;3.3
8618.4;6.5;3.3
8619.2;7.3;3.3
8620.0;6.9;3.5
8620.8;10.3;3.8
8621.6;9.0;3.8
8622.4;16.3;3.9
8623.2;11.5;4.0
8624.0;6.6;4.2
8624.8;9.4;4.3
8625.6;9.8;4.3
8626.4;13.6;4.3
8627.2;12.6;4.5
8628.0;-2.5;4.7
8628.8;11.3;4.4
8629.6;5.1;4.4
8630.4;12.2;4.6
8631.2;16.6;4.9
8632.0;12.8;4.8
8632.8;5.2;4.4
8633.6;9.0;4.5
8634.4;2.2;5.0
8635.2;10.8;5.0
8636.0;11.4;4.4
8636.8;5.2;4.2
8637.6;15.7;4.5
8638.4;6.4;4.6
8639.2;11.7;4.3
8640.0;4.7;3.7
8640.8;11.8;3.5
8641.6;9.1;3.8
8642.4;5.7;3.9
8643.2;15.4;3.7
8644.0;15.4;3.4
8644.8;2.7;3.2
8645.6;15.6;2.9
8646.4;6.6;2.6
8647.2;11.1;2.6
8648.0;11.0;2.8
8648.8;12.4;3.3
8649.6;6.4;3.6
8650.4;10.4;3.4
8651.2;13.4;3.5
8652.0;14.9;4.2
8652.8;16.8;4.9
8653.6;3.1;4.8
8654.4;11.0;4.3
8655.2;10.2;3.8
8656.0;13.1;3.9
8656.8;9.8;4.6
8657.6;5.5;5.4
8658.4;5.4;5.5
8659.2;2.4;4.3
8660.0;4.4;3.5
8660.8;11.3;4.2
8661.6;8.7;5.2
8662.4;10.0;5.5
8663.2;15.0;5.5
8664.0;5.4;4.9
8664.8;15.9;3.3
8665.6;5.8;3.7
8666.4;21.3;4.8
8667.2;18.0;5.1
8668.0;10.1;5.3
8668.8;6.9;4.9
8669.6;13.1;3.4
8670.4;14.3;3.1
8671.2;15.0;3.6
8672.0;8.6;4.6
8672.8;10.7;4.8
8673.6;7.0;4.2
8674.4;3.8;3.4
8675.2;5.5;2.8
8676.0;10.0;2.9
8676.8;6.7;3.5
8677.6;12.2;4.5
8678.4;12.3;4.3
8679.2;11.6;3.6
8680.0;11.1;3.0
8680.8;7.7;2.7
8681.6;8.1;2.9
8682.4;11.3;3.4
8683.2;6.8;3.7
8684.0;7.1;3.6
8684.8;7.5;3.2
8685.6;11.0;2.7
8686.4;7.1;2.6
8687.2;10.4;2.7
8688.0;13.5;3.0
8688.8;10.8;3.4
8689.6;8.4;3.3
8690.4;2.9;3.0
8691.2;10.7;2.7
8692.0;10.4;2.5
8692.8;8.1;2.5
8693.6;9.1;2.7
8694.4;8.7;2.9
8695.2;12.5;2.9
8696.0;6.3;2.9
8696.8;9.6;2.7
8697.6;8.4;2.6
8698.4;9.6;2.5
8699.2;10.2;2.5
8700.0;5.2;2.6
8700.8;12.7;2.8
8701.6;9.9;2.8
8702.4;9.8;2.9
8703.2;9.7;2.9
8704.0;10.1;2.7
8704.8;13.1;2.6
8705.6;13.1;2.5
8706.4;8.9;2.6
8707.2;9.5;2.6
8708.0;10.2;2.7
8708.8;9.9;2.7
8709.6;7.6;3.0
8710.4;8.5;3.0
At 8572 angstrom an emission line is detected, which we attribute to [N II] 6583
